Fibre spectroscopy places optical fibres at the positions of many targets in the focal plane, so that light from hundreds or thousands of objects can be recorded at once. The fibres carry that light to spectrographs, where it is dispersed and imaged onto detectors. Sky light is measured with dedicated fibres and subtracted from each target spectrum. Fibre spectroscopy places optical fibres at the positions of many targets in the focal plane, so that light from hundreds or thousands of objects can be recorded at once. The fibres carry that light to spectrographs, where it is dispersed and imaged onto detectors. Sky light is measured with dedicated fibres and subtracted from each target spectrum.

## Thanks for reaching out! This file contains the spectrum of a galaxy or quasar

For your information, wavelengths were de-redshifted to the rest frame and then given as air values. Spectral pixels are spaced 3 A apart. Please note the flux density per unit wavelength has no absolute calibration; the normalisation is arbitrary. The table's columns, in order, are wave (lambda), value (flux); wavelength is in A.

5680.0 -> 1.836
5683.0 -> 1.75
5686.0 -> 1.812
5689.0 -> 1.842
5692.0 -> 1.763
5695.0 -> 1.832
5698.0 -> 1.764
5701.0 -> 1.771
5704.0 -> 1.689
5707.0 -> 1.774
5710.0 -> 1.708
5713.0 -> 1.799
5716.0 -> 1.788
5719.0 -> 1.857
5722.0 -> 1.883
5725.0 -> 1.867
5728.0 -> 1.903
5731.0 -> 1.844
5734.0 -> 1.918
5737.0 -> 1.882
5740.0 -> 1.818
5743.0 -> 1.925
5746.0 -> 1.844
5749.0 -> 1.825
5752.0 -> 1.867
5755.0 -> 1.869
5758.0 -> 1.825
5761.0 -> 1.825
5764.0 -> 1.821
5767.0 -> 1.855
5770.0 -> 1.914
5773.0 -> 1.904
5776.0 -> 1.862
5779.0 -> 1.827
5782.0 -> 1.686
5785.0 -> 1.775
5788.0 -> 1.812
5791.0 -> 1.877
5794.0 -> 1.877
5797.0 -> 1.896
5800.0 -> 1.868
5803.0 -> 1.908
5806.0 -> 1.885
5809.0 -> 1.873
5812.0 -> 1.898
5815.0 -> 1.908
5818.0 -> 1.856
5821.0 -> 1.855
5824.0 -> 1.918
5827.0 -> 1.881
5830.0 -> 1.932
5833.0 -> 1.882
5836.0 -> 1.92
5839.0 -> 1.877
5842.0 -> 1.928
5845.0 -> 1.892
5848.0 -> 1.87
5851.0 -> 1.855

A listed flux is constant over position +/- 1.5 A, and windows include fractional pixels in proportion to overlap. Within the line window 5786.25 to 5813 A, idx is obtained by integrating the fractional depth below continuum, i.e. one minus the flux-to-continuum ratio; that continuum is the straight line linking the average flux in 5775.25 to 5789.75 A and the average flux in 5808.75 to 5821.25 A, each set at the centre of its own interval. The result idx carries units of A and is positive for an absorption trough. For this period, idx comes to -0.6 A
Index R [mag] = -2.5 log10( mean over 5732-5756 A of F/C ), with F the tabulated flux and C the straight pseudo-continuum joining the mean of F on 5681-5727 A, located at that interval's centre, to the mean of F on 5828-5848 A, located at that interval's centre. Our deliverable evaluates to -0.02 mag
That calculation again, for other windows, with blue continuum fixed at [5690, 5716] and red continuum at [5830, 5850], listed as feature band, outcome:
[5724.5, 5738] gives -0.05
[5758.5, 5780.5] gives -0.02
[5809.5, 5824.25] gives -0.01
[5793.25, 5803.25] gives -0.02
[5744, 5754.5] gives -0.02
